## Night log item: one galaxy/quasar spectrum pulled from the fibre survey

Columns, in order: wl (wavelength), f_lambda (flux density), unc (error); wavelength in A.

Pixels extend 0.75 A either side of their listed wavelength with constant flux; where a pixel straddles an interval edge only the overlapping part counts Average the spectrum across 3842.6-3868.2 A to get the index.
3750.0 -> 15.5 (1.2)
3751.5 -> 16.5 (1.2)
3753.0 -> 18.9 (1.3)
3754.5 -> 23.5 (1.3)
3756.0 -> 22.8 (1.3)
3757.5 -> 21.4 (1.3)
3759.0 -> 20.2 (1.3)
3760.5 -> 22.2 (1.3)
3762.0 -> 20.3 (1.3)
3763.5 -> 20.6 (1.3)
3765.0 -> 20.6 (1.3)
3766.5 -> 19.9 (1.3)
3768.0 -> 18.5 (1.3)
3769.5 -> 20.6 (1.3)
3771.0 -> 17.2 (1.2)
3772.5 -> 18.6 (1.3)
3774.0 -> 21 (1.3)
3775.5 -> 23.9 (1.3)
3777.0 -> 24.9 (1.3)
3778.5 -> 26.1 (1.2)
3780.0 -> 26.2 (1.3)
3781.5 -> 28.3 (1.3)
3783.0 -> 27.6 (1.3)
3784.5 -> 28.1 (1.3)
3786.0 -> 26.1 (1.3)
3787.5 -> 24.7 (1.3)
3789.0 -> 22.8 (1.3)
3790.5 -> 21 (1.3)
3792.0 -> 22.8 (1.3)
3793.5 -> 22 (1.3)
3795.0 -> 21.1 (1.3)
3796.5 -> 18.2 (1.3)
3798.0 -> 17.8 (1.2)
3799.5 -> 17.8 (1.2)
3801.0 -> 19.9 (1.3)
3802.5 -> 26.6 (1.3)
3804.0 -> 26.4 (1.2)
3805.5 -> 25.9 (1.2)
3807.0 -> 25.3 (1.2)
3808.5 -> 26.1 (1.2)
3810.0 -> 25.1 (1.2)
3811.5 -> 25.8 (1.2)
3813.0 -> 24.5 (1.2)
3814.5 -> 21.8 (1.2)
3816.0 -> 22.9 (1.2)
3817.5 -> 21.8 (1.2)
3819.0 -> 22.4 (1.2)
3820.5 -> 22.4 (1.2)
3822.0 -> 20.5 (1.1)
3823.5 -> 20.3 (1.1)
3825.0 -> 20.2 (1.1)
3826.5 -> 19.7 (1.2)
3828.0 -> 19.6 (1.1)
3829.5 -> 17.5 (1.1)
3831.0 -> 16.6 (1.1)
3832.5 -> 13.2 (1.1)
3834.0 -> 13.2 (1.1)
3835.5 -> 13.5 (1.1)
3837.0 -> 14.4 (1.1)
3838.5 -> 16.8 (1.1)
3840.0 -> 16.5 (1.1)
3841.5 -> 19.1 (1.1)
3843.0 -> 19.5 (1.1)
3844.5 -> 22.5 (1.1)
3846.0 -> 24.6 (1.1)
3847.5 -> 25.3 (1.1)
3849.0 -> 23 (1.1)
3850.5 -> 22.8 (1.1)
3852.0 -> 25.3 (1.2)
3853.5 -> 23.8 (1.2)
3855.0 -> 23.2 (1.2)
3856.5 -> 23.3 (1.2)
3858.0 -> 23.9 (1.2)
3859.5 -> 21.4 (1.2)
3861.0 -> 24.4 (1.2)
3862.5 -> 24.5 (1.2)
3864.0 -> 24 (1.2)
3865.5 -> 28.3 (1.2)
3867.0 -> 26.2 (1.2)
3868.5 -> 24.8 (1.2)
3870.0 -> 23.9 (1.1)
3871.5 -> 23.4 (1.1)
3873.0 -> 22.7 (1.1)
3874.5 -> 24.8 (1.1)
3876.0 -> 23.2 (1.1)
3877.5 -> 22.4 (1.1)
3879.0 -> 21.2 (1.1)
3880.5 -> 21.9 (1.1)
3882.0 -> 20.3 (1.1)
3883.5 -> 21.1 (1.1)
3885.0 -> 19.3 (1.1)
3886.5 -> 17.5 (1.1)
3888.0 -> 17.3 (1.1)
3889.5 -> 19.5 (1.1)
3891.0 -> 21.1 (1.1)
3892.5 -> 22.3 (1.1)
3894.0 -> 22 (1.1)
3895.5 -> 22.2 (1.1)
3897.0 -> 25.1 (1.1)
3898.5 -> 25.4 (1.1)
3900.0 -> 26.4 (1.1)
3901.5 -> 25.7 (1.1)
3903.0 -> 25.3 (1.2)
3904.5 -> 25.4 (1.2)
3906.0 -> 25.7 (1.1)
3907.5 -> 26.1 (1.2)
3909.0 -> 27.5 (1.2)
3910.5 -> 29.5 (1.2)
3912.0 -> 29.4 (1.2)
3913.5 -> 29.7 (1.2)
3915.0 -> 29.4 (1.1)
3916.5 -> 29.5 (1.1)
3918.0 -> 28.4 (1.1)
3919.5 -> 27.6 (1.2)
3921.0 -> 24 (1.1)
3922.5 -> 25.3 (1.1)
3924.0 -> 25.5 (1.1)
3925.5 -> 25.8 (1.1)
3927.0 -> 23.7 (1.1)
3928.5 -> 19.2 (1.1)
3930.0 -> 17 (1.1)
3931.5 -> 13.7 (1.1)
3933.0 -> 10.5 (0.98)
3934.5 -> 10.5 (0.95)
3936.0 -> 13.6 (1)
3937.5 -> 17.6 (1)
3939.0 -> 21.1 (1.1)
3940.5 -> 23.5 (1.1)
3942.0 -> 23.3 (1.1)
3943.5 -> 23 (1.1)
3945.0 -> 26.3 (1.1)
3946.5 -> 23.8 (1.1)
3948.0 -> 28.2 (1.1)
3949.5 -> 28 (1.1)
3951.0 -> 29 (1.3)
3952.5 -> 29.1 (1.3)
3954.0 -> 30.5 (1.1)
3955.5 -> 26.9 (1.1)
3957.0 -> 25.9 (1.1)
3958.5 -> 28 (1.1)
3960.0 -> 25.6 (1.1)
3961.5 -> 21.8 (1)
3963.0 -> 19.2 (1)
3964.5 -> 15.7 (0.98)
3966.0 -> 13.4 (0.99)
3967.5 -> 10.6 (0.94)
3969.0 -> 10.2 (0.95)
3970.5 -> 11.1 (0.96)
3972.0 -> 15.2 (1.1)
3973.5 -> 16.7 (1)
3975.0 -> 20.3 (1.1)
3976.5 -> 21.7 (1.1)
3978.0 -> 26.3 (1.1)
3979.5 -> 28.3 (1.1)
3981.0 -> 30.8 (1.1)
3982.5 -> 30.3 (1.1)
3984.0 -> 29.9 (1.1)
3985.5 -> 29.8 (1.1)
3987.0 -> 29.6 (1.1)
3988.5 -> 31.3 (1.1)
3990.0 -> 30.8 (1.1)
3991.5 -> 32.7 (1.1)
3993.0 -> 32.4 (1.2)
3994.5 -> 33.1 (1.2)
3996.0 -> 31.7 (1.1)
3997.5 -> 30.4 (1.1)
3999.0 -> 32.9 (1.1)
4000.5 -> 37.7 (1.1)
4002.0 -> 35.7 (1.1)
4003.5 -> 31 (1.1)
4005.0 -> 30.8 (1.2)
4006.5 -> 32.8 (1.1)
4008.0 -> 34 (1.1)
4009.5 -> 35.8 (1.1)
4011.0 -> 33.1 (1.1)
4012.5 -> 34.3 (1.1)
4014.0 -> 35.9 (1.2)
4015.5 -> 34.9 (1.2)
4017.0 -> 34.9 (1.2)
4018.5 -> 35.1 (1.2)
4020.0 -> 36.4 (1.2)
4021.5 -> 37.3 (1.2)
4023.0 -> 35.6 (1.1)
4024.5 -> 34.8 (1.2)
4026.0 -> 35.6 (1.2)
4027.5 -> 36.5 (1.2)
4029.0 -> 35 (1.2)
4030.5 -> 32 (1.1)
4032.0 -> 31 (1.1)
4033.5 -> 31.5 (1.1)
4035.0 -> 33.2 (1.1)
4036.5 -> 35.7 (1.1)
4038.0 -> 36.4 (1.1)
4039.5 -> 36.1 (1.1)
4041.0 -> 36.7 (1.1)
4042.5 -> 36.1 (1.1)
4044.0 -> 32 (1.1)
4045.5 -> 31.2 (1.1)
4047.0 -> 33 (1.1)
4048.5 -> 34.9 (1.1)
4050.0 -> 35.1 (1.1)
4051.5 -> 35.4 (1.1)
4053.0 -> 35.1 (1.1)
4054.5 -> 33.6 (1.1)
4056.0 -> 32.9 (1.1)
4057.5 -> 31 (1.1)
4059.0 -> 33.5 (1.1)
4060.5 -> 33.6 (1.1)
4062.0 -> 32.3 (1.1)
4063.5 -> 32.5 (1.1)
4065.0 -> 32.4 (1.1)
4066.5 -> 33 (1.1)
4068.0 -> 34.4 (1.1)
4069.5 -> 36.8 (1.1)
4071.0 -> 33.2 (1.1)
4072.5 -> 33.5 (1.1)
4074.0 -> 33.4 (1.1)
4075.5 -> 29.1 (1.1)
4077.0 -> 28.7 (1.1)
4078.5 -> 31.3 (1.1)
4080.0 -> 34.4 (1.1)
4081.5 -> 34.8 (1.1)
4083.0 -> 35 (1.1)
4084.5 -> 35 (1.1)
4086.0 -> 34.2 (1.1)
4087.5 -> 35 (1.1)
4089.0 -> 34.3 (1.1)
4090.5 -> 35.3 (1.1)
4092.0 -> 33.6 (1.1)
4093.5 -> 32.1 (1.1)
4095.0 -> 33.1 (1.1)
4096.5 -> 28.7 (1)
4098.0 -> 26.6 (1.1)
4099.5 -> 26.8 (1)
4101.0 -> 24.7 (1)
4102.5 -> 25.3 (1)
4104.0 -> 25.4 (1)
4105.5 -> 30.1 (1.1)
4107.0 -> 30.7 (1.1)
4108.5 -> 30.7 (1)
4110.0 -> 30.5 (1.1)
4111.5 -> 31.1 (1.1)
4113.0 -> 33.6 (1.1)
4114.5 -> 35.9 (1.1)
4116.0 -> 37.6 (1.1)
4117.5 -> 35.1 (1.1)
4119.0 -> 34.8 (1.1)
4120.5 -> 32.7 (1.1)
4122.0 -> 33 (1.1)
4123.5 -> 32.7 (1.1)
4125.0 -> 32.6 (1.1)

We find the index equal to 24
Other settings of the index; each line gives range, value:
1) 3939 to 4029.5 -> 28.3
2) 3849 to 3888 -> 23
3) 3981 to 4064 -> 33.6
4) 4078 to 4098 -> 33.4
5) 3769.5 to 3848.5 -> 21.6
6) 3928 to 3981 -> 20.9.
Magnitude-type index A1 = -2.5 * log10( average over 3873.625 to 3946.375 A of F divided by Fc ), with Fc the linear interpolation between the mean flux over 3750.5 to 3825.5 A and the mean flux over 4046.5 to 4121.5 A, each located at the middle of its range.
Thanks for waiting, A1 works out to 0.16 mag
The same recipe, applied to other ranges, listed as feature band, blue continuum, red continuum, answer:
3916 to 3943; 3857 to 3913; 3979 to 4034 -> 0.27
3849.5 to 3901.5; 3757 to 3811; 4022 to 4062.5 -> 0.16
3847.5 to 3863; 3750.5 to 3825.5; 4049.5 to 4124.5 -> 0.05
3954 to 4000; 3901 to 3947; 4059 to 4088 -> 0.09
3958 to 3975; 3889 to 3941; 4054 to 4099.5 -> 0.47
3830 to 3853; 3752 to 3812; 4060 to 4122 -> 0.27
